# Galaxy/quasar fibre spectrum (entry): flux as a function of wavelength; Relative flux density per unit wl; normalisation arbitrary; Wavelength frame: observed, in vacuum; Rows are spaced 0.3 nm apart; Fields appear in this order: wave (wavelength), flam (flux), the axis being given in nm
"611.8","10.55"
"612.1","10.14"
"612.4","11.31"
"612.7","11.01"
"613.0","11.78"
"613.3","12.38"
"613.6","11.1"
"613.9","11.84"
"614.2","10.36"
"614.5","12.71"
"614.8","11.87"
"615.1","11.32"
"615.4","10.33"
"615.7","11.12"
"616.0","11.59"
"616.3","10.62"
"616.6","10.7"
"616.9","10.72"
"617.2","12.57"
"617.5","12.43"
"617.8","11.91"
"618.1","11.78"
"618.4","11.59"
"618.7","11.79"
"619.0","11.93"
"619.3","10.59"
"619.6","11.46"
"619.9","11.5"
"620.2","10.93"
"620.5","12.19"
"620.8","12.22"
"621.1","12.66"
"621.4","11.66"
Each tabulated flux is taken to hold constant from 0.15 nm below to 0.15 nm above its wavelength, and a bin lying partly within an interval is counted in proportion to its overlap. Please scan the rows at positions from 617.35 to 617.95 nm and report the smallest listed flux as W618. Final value 11.91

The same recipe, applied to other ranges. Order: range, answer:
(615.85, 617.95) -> 10.62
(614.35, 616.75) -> 10.33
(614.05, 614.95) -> 10.36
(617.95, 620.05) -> 10.59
